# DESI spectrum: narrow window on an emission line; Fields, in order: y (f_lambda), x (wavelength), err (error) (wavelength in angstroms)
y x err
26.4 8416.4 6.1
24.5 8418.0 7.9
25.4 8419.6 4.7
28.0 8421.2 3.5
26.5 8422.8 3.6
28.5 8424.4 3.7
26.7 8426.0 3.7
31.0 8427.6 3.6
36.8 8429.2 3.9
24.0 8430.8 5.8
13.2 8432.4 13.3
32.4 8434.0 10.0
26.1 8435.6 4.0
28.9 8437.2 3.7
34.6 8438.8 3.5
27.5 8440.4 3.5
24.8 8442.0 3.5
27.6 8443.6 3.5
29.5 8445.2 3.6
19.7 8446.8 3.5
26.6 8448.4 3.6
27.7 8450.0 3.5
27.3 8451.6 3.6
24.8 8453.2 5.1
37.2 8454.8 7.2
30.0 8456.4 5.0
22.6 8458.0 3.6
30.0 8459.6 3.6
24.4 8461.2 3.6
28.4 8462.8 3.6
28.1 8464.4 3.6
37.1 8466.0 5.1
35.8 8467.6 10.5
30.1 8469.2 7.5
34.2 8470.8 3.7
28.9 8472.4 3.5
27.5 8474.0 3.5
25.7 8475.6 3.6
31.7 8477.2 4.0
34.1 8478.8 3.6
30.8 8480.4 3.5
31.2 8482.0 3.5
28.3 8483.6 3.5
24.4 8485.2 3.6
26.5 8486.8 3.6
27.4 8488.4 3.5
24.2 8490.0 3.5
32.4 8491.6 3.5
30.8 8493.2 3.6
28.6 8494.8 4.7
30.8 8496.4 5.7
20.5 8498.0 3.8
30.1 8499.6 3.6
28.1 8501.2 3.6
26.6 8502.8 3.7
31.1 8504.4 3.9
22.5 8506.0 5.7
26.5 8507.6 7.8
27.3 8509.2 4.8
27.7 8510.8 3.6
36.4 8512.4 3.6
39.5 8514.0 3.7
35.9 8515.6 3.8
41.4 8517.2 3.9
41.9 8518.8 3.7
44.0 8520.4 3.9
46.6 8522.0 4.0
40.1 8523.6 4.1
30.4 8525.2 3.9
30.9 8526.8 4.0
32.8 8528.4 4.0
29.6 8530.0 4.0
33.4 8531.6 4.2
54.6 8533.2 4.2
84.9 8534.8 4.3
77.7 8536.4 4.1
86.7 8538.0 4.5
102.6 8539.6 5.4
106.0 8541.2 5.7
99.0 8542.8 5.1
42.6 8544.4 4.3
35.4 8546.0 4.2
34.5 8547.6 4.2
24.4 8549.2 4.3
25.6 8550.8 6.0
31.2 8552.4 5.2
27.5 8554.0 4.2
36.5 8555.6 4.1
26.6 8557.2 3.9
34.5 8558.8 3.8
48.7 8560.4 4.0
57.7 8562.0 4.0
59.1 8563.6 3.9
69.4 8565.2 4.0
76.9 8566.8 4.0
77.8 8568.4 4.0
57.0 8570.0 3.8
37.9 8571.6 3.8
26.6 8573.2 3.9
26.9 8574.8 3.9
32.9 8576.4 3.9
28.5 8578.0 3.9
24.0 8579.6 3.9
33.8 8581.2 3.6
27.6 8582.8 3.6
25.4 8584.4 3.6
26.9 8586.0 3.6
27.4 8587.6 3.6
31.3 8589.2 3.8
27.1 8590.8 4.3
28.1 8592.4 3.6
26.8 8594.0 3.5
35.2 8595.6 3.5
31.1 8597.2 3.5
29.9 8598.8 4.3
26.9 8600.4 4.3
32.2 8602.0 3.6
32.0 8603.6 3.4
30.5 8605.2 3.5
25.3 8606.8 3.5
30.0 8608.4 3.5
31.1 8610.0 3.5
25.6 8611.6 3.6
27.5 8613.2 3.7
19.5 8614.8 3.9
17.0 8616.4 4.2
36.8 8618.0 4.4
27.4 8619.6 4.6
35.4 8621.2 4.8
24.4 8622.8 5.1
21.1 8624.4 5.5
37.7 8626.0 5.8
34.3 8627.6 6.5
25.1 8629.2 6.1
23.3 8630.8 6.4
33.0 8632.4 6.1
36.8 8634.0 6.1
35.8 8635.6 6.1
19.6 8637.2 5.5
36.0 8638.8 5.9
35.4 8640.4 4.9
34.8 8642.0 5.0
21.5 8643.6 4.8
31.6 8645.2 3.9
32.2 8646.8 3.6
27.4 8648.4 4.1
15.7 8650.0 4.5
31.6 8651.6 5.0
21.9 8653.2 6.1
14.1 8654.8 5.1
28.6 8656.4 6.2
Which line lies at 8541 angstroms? H-alpha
